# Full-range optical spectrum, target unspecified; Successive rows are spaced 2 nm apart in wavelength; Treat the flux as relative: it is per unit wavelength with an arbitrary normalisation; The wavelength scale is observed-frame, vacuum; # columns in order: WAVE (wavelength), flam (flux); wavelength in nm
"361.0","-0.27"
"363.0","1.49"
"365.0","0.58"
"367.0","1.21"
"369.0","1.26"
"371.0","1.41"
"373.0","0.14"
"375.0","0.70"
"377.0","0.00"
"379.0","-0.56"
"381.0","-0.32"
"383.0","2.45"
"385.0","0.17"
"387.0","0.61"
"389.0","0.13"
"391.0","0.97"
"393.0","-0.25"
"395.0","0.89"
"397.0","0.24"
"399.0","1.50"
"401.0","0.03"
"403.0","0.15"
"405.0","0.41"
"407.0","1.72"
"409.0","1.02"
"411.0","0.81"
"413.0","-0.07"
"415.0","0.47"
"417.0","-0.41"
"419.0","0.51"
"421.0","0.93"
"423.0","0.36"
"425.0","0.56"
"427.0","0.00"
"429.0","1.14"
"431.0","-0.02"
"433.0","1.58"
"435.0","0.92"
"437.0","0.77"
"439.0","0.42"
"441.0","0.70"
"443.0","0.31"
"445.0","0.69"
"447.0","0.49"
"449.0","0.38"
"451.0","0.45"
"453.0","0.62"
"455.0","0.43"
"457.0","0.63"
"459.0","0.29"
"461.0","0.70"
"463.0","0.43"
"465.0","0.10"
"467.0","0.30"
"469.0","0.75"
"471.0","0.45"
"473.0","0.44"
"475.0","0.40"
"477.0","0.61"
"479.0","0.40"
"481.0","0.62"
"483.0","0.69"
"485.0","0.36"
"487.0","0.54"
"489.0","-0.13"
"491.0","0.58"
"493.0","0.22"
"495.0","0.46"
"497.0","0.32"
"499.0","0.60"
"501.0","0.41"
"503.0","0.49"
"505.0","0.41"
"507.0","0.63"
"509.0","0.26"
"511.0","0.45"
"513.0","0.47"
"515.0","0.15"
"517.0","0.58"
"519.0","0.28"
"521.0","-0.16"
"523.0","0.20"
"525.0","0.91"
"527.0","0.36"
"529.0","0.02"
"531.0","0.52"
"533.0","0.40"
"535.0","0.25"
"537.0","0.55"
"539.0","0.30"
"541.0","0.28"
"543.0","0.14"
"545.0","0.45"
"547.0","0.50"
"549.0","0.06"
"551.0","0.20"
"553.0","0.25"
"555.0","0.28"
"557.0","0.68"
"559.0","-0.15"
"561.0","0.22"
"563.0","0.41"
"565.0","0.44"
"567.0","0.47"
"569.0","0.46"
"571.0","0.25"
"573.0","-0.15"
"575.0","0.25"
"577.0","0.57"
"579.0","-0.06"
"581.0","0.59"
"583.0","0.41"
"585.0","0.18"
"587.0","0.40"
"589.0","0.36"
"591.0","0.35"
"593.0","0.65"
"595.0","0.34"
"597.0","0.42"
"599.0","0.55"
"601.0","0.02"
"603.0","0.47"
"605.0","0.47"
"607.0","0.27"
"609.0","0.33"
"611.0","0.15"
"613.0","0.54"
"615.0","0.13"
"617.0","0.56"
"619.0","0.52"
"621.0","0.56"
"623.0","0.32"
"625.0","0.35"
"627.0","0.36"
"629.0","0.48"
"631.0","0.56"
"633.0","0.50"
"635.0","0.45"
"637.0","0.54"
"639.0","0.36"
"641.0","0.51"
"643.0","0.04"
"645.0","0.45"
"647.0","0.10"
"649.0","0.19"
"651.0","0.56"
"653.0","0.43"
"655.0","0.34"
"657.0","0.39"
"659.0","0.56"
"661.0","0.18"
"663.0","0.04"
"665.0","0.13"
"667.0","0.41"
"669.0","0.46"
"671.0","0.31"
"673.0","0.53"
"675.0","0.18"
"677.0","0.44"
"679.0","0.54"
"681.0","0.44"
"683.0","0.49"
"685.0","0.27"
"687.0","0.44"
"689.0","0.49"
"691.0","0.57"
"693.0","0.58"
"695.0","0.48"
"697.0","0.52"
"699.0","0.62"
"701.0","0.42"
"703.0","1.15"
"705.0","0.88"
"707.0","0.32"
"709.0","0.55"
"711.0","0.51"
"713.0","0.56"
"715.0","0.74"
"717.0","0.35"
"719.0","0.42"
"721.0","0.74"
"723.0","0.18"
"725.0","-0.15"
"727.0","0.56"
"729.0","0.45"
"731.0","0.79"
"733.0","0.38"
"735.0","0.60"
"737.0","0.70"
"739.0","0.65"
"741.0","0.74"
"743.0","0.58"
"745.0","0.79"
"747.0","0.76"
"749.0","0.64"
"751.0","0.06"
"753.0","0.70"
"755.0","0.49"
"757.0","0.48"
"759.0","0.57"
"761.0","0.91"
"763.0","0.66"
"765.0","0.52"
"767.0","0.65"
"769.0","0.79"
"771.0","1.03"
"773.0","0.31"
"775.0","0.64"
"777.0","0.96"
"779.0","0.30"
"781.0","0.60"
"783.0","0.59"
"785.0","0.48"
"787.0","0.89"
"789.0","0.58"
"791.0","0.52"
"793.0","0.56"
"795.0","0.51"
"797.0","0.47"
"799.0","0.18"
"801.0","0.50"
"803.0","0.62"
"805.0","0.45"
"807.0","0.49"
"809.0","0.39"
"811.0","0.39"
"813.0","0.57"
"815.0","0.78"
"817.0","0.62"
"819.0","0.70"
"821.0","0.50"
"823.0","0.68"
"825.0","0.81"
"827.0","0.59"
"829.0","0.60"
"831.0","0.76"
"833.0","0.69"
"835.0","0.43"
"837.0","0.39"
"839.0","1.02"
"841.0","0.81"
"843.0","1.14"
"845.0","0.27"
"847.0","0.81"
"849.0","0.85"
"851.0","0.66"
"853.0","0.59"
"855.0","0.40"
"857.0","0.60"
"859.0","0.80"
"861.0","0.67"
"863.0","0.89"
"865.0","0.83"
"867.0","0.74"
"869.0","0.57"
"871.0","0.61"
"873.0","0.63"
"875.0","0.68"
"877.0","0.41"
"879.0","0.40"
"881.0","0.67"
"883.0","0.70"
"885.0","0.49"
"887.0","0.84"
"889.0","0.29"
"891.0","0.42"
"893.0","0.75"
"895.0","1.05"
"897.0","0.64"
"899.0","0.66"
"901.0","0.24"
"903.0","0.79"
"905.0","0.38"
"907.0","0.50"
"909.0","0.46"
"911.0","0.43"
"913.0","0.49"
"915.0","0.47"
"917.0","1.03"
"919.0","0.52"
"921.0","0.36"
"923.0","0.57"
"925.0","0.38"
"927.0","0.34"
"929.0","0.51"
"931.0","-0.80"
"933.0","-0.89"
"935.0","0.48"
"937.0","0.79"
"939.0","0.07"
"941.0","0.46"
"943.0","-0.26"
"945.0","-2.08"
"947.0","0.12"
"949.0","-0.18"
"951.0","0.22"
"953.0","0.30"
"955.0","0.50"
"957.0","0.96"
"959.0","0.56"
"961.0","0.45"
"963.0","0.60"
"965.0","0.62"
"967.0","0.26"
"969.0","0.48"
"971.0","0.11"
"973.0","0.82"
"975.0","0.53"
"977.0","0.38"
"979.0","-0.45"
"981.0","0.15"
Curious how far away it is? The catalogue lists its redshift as 0.89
